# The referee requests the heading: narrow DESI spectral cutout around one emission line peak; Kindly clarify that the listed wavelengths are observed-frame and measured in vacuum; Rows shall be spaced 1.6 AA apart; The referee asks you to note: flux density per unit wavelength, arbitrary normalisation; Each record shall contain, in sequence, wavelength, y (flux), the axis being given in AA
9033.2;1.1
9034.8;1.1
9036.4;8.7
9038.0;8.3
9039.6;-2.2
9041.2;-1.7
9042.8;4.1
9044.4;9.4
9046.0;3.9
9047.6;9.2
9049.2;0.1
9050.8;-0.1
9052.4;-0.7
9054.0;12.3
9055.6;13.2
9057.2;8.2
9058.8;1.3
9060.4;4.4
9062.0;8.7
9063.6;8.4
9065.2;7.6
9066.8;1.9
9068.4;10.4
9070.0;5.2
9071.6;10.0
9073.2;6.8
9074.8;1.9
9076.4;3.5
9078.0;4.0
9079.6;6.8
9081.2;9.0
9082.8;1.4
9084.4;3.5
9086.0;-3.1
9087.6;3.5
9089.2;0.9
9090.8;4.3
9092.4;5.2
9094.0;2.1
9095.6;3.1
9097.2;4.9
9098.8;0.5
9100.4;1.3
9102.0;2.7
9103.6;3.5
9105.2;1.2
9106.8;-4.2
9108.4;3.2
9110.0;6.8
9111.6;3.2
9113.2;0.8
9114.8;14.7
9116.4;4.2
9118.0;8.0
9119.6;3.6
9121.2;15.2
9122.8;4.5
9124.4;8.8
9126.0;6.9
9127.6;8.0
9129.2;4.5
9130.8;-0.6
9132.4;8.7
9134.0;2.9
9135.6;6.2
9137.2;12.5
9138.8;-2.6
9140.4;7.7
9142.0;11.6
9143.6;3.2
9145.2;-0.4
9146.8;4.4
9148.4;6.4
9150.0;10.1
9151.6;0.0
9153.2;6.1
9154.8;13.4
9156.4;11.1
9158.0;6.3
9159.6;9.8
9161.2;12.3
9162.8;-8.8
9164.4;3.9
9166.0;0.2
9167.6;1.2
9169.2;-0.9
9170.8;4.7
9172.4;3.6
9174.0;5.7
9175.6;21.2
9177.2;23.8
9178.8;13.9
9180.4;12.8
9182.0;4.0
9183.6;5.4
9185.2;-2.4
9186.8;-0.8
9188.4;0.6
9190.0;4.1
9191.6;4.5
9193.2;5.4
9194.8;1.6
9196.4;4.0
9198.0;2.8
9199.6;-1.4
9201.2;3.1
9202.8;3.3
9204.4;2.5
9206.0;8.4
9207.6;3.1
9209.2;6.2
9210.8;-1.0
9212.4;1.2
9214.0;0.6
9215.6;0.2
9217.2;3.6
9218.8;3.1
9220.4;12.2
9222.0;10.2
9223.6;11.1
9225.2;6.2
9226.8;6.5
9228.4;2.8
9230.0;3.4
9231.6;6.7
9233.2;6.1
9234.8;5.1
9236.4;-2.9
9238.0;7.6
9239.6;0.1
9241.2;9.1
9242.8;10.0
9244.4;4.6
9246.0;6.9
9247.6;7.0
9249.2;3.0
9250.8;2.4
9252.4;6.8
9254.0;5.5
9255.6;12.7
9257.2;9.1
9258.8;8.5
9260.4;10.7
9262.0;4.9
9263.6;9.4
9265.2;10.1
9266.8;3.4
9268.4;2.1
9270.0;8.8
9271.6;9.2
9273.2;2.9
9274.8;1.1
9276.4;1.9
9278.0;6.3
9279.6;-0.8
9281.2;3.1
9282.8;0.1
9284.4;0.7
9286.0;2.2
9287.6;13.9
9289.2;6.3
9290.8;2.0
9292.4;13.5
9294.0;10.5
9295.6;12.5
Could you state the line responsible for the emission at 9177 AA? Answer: H-gamma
